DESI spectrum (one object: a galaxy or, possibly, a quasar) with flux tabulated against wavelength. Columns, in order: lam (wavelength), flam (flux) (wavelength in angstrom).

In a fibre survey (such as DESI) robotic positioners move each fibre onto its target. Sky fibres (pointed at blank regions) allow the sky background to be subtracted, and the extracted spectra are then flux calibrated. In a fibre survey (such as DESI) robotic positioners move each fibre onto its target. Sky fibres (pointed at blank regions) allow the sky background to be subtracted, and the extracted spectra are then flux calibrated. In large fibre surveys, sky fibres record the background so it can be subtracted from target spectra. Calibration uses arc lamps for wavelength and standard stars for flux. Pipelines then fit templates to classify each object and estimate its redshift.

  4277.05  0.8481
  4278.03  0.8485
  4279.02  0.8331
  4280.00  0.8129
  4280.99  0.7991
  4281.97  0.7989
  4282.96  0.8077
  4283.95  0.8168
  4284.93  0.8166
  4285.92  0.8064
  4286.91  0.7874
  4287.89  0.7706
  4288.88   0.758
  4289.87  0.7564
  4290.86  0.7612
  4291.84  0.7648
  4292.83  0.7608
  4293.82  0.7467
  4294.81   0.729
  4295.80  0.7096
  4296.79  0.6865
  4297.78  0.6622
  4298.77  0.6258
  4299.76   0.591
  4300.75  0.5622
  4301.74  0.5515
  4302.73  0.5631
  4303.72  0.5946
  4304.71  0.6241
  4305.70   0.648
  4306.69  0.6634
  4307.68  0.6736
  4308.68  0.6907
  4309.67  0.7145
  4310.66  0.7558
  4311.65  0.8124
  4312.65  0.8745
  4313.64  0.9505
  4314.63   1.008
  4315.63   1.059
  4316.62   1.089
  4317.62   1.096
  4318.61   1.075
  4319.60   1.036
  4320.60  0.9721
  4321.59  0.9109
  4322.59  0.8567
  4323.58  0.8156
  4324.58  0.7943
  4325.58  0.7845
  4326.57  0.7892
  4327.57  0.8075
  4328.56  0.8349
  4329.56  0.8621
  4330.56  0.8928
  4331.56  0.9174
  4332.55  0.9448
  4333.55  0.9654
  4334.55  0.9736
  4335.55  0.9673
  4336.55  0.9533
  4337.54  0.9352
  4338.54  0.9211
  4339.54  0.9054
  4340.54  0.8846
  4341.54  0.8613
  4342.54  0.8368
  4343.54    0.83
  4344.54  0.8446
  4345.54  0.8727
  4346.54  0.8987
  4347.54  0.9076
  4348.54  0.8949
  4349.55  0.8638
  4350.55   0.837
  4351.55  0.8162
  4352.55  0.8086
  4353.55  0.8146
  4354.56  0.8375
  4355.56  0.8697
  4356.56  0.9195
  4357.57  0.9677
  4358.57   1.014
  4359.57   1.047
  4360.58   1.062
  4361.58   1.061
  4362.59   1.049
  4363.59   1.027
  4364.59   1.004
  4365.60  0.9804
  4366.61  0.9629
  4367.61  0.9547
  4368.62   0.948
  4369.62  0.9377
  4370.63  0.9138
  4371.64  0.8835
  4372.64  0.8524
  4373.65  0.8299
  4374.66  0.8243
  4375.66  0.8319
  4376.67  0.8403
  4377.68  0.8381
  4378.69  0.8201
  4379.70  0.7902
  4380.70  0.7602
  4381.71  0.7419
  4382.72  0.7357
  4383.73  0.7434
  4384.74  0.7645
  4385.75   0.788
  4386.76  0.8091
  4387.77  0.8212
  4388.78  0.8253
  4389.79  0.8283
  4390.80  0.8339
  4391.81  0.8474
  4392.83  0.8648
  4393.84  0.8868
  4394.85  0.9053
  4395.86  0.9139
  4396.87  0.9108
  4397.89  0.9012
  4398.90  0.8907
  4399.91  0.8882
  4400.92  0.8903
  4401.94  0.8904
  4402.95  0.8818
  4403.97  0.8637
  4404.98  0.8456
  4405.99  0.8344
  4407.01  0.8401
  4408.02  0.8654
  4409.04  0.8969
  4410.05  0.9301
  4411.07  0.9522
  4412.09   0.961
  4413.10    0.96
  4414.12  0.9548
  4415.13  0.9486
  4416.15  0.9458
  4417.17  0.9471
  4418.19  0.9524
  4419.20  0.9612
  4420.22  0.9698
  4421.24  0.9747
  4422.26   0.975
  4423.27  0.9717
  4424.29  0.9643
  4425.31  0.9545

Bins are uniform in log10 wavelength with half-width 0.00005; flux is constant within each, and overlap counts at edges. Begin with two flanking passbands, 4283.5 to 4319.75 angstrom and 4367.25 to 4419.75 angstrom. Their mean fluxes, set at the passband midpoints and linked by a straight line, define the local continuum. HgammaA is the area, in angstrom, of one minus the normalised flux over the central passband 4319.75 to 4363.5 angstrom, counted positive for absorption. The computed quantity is -4.6 angstrom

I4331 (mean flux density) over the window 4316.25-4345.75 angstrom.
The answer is 0.907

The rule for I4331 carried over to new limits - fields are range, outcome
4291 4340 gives 0.819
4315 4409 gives 0.89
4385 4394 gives 0.83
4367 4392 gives 0.831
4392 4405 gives 0.888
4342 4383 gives 0.892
